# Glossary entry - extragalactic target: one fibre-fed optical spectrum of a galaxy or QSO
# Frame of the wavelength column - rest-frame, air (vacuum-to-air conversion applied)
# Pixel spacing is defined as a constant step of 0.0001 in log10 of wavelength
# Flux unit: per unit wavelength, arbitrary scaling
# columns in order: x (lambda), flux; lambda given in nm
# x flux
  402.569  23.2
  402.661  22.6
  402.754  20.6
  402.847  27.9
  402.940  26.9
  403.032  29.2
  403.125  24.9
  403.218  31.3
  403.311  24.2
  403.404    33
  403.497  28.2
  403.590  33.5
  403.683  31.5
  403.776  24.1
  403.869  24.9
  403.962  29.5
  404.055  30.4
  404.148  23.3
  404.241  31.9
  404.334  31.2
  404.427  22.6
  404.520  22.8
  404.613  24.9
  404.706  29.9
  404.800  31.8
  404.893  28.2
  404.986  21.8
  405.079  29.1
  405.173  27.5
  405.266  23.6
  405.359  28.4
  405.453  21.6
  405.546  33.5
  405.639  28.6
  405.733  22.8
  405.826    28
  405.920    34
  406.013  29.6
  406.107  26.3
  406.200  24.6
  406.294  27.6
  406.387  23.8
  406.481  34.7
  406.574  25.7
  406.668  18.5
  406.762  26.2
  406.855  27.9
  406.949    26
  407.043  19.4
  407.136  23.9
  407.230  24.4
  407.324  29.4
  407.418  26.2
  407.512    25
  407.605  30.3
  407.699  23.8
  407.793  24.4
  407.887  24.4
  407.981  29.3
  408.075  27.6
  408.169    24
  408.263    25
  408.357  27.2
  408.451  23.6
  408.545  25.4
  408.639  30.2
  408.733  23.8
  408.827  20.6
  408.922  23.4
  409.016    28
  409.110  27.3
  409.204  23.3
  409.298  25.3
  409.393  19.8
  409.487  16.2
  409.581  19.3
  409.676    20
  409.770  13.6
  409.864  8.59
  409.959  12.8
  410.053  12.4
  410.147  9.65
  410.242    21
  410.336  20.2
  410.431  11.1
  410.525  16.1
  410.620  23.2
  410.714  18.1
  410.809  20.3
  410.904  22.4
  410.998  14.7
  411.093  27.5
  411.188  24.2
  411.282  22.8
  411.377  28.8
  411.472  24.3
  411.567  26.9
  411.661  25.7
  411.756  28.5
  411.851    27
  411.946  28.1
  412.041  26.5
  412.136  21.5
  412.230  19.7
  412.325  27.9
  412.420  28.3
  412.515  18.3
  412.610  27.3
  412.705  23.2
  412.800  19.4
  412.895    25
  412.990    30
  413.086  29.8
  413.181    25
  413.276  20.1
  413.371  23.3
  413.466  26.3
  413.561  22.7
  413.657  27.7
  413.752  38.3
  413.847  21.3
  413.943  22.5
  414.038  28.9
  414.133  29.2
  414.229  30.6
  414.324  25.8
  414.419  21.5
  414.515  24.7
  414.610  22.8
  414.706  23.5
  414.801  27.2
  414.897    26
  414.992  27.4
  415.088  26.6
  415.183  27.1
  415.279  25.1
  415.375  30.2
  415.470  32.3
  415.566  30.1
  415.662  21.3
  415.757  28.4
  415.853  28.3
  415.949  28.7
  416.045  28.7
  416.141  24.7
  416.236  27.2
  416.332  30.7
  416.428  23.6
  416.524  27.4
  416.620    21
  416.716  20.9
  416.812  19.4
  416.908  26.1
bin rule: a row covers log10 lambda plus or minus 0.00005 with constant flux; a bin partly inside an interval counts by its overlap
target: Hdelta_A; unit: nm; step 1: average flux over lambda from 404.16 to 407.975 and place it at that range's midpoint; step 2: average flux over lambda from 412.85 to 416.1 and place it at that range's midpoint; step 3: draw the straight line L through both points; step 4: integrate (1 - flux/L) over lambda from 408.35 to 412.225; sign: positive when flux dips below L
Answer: 0.73 nm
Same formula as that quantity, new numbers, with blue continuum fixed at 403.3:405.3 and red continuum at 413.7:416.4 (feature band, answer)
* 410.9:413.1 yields 0.19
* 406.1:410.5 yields 0.73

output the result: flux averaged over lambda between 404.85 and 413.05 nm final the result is 23.9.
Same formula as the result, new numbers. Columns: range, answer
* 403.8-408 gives 26.7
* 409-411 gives 18.3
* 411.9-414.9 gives 25.4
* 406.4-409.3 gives 25.6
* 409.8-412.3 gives 20.9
